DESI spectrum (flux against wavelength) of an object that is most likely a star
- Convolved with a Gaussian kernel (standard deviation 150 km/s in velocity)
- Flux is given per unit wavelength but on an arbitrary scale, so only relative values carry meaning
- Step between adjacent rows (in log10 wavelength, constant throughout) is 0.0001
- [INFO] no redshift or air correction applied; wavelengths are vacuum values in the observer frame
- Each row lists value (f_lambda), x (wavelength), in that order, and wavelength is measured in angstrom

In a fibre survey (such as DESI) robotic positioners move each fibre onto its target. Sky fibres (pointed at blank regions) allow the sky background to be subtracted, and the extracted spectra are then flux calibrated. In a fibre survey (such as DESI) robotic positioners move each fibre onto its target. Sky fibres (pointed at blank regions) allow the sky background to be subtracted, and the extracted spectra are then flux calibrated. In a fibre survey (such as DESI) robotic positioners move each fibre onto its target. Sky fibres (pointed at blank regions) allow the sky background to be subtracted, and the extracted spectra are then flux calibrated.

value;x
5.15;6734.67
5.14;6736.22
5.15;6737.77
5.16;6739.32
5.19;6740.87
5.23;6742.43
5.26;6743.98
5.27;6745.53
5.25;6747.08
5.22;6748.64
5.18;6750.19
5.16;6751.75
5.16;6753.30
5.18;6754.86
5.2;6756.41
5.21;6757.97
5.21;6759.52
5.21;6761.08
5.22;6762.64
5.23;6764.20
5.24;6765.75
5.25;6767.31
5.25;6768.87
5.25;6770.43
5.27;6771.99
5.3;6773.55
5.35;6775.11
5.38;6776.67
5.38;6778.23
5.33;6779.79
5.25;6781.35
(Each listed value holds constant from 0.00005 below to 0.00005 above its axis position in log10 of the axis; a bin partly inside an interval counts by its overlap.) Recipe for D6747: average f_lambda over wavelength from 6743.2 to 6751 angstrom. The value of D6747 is 5.24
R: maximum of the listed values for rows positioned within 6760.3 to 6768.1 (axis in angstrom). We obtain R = 5.25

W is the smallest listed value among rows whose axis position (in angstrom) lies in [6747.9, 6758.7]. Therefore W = 5.16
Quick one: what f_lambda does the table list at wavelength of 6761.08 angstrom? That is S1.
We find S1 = 5.21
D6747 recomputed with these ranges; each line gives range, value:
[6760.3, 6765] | 5.22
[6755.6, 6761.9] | 5.21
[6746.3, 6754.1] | 5.19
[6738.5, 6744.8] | 5.21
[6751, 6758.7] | 5.18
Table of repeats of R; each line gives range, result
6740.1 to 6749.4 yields 5.27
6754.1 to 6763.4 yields 5.22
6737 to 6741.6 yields 5.19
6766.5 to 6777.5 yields 5.38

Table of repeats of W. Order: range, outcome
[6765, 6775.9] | 5.24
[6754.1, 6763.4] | 5.18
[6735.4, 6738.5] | 5.14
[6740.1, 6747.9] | 5.19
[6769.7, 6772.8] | 5.25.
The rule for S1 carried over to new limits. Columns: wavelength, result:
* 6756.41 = 5.2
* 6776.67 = 5.38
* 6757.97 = 5.21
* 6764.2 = 5.23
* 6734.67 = 5.15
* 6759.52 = 5.21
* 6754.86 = 5.18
